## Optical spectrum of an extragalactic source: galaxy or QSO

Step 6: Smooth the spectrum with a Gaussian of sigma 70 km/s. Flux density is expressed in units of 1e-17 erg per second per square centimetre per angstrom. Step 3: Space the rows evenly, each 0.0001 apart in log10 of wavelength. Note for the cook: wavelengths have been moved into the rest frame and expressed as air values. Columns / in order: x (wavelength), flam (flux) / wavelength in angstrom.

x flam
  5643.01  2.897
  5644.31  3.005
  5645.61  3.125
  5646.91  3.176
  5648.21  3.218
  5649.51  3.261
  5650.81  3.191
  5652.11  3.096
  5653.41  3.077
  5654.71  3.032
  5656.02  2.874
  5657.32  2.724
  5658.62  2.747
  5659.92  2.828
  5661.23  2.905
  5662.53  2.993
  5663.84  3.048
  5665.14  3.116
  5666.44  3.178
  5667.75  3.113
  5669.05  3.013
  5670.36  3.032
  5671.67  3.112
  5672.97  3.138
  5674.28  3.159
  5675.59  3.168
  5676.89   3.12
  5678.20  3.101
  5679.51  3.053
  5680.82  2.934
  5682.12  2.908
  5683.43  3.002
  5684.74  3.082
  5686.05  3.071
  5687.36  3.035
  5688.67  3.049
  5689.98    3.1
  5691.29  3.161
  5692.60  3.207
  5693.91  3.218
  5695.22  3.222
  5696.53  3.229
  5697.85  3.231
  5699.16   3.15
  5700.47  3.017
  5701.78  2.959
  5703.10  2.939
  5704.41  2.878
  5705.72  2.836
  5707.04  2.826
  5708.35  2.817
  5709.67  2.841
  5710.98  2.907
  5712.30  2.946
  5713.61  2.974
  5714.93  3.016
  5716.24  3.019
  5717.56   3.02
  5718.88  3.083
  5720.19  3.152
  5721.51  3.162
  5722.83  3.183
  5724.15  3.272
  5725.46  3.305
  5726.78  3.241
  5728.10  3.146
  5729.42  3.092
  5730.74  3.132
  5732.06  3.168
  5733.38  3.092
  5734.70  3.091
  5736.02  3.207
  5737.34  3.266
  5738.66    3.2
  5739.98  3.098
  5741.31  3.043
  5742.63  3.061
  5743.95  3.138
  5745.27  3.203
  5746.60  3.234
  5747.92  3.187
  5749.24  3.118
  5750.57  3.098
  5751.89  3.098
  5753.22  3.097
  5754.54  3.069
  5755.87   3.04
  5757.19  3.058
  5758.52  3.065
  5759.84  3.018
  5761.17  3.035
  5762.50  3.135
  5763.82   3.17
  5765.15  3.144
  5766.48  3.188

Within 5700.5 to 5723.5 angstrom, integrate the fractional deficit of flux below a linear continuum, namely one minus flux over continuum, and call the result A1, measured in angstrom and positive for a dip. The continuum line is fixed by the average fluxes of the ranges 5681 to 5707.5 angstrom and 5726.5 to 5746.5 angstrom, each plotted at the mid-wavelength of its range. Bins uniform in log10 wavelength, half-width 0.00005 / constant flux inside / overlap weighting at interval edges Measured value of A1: 0.88 angstrom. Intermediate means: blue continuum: 3.06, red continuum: 3.14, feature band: 2.97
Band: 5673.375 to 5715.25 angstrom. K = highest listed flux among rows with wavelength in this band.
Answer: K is 3.231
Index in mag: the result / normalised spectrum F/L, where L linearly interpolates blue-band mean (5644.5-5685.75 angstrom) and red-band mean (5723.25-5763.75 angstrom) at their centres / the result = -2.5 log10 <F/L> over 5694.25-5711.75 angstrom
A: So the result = 0.04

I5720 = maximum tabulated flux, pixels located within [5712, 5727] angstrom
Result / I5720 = 3.305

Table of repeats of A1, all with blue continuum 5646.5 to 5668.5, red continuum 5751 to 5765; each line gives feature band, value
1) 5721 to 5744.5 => -0.70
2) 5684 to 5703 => -0.42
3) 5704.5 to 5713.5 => 0.55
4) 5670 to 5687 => -0.14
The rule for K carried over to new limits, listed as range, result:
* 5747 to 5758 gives 3.187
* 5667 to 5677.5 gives 3.168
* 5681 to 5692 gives 3.161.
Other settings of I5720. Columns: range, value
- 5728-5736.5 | 3.207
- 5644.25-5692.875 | 3.261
